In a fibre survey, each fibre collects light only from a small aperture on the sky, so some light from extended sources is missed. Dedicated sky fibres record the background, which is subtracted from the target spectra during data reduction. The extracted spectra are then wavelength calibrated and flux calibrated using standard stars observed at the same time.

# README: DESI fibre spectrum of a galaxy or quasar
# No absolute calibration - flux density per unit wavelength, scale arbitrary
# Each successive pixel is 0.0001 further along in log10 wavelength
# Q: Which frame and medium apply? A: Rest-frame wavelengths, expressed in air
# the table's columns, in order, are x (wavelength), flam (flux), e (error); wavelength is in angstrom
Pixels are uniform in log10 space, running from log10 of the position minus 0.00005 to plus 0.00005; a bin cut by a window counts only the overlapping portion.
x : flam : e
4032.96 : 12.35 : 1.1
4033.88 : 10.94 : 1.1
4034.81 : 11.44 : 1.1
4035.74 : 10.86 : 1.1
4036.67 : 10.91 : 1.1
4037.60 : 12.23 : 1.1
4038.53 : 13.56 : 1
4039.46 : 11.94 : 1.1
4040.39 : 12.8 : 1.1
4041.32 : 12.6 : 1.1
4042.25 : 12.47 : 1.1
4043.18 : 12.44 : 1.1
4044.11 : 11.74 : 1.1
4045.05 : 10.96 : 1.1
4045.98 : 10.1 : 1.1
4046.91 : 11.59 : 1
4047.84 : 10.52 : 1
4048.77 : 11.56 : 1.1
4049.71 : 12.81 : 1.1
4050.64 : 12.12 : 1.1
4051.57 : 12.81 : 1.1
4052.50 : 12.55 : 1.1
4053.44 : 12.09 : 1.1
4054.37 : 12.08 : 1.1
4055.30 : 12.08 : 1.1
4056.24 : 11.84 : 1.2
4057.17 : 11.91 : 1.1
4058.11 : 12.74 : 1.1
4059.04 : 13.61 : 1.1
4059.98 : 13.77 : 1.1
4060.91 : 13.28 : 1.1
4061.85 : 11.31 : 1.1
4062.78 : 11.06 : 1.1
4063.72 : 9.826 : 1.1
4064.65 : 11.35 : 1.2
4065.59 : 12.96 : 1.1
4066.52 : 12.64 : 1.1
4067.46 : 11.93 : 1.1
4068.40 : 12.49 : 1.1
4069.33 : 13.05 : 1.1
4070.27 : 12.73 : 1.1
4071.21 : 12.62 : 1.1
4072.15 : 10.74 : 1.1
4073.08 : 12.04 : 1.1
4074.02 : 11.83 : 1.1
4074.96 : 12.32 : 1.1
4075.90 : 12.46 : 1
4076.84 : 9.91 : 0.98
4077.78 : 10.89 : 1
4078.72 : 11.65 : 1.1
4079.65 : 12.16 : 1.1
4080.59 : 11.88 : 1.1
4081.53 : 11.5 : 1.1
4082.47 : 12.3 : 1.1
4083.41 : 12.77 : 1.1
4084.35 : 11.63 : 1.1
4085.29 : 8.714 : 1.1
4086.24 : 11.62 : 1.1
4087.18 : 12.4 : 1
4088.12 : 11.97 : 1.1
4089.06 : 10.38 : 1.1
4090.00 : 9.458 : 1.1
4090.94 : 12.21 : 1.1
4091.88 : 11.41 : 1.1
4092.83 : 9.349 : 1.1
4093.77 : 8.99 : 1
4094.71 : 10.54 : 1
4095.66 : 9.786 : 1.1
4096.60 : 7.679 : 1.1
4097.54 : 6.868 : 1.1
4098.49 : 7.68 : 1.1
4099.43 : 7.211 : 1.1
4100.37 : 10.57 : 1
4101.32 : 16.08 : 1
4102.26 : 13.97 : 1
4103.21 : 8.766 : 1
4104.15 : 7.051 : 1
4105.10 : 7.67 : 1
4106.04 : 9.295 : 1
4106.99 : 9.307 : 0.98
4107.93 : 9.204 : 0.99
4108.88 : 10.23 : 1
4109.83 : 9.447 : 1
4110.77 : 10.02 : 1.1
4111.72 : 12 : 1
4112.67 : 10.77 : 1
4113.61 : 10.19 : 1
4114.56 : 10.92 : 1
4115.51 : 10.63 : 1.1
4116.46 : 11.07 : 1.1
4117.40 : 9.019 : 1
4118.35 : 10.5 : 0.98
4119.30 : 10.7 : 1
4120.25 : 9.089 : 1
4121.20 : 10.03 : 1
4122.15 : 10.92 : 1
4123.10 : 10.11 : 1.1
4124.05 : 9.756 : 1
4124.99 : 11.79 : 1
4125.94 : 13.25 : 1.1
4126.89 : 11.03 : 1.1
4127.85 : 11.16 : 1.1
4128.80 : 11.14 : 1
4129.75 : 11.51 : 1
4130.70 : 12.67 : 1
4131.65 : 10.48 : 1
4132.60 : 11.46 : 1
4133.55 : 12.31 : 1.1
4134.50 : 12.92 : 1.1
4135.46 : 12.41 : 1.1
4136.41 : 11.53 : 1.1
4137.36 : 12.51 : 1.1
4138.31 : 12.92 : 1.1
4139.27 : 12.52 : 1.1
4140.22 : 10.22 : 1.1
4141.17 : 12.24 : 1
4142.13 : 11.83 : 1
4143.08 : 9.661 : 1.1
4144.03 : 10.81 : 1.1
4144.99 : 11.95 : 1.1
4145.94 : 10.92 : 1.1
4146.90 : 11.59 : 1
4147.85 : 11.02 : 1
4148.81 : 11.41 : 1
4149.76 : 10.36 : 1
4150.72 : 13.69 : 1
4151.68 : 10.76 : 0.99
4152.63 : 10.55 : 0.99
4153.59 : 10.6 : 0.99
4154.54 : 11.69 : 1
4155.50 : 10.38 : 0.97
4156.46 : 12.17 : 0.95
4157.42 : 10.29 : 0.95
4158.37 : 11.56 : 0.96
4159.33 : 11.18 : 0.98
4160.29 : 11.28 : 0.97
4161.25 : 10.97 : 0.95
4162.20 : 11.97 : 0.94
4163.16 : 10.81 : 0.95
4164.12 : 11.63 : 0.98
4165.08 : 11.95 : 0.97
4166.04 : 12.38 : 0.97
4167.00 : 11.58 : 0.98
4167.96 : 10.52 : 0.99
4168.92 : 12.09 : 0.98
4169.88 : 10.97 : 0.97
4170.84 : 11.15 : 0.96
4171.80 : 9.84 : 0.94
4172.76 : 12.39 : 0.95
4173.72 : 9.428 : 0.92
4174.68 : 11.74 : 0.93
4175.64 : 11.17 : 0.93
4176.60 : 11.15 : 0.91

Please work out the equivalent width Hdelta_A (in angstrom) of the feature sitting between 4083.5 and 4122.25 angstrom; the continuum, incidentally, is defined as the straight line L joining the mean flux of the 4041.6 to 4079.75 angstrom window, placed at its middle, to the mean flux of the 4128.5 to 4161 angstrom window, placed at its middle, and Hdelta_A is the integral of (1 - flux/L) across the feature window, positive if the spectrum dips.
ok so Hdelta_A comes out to 5.2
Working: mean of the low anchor 12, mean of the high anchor 11.5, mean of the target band 10.1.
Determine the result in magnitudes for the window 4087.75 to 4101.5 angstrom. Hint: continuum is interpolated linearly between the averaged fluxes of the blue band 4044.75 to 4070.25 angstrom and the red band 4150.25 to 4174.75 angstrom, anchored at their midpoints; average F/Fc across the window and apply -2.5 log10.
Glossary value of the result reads 0.19 mag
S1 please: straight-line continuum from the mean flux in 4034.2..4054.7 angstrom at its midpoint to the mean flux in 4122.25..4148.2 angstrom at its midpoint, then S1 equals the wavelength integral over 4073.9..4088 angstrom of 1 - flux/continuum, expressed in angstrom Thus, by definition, 0.19 angstrom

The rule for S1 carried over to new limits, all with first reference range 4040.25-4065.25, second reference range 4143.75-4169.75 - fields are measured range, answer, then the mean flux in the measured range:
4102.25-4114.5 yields 2.0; 9.72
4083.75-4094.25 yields 0.9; 10.8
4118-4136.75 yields 0.4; 11.2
